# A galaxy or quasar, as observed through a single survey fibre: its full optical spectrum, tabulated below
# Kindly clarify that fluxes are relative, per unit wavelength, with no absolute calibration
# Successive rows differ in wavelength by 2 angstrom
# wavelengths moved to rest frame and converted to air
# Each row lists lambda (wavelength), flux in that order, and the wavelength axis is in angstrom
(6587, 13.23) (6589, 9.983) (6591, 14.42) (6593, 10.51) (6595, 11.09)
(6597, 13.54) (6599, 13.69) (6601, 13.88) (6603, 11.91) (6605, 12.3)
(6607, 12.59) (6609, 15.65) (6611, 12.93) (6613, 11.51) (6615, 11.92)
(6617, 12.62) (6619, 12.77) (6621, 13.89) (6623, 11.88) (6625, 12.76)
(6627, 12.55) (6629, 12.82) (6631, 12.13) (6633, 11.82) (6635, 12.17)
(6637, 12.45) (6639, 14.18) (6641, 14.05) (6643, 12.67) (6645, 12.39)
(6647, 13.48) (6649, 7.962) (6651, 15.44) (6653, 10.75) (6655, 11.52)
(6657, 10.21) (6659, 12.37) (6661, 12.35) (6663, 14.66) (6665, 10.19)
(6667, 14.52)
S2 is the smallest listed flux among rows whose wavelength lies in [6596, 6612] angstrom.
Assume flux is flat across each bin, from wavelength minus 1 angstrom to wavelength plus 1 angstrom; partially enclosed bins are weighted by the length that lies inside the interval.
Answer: 11.91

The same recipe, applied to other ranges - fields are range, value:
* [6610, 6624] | 11.51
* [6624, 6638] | 11.82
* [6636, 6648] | 12.39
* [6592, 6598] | 10.51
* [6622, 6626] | 11.88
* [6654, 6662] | 10.21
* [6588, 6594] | 9.983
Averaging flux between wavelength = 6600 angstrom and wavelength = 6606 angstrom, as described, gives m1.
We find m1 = 12.7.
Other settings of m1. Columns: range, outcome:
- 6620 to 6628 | 12.8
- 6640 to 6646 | 13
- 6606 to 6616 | 12.9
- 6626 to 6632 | 12.5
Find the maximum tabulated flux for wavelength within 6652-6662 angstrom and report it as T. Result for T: 12.37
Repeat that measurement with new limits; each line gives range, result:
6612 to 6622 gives 13.89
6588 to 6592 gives 14.42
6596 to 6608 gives 13.88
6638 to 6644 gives 14.18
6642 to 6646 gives 12.67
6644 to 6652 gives 15.44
